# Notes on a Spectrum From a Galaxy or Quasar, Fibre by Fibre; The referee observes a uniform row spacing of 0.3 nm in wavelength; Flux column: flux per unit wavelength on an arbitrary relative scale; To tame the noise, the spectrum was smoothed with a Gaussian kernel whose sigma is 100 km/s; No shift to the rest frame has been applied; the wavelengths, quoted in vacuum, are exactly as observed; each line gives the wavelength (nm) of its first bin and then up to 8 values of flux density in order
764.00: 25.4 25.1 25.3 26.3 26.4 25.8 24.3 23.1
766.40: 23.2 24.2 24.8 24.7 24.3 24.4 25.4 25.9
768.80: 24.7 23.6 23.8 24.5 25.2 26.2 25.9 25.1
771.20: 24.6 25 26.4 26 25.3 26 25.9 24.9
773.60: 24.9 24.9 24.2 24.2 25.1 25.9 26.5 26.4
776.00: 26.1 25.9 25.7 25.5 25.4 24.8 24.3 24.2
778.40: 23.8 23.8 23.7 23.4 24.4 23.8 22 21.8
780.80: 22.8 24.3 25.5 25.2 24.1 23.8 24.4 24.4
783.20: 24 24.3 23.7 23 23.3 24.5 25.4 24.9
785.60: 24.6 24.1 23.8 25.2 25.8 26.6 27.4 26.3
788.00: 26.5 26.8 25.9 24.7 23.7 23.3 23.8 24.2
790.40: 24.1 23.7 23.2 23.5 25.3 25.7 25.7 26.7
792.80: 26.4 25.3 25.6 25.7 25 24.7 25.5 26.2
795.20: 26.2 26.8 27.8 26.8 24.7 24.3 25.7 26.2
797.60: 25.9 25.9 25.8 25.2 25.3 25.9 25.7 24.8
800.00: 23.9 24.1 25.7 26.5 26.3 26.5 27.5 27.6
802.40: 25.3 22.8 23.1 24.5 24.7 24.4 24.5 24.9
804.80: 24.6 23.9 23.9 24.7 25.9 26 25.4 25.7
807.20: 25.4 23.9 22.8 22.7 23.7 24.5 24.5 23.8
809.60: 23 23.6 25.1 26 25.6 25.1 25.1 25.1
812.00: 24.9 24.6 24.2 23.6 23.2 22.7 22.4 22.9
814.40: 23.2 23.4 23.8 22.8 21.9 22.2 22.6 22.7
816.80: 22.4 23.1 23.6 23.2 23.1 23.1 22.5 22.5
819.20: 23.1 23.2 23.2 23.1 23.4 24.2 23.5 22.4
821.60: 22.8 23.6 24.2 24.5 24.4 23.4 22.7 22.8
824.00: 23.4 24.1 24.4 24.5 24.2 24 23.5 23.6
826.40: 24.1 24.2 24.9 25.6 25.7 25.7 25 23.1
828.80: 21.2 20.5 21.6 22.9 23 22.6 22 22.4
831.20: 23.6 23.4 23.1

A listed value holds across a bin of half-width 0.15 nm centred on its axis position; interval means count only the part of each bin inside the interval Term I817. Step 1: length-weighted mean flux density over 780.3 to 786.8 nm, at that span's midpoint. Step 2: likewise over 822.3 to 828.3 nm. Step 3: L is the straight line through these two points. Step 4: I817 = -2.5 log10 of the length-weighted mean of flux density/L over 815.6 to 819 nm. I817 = 0.07 mag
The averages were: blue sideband 24.2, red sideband 24.2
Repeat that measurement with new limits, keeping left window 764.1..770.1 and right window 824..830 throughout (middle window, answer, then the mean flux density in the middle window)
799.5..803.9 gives -0.044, 25.2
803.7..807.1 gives -0.034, 24.9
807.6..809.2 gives 0.020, 23.7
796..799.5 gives -0.058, 25.6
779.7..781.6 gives 0.050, 23.4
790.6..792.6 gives -0.020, 24.8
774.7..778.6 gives -0.032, 25.3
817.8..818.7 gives 0.046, 22.9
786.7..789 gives -0.080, 26.3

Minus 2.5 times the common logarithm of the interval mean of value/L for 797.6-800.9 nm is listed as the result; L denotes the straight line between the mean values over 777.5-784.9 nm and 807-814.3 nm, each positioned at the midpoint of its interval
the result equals -0.06 mag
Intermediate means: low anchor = 23.9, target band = 25.3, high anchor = 24.1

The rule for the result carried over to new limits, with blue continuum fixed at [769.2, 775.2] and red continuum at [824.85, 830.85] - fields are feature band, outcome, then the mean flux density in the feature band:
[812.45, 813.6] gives 0.02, 23.5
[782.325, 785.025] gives 0.04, 24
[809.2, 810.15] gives 0.02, 23.6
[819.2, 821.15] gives 0.02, 23.4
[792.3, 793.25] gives -0.07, 26.1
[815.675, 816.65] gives 0.07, 22.5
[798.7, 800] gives -0.04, 25.3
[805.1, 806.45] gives -0.03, 25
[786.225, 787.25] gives -0.04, 25.6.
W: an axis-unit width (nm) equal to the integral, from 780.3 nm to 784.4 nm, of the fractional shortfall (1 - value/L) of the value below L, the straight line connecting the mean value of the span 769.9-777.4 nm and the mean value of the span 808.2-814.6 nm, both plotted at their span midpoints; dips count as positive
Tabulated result 0.207 nm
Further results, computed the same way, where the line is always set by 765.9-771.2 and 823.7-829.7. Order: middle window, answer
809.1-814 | -0.04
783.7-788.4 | -0.14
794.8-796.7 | -0.16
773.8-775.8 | -0.06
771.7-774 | -0.09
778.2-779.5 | 0.04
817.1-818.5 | 0.04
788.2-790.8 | -0.01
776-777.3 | -0.06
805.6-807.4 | -0.10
